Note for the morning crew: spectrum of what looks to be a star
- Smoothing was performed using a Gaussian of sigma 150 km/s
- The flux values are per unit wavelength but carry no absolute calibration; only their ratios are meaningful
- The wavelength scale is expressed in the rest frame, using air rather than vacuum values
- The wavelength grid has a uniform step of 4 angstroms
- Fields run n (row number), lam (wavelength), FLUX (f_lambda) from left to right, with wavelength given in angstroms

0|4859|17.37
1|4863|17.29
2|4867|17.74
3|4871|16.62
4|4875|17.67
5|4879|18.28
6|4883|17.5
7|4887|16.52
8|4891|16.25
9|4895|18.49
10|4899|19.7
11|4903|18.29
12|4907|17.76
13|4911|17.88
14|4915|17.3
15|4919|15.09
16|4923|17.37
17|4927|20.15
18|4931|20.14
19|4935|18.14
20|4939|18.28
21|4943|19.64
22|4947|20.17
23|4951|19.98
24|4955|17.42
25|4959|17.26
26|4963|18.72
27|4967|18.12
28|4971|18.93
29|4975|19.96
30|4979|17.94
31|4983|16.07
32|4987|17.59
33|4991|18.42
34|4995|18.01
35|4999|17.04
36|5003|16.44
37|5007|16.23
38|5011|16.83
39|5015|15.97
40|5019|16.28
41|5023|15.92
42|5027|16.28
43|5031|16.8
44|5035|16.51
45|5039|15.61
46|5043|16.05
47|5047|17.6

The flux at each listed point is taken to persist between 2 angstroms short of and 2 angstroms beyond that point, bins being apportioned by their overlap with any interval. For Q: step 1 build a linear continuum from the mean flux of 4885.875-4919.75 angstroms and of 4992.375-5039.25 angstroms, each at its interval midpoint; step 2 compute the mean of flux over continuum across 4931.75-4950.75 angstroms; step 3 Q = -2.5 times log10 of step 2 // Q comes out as -0.12 mag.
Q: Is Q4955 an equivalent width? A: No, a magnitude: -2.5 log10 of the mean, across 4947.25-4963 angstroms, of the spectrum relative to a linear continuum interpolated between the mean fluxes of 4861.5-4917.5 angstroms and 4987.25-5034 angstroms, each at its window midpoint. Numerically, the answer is -0.08 mag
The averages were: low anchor 17.6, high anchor 16.8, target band 18.5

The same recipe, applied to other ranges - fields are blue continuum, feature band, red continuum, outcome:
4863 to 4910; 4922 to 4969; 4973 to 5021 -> -0.08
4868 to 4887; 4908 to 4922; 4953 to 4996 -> 0.05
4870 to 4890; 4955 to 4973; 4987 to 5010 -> -0.06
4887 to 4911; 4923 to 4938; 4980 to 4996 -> -0.08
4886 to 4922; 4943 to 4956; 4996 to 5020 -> -0.14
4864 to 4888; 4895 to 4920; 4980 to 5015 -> -0.03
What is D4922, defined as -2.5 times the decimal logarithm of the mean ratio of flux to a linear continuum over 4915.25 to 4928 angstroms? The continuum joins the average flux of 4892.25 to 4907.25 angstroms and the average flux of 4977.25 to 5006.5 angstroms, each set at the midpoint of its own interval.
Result 0.06 mag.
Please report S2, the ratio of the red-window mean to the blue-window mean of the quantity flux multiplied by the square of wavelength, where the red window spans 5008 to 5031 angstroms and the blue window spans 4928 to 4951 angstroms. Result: 0.9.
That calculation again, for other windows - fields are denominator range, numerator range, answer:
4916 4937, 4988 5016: 0.97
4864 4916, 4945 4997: 1.07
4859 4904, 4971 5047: 1.01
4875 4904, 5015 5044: 0.96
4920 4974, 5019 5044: 0.89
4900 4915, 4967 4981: 1.07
